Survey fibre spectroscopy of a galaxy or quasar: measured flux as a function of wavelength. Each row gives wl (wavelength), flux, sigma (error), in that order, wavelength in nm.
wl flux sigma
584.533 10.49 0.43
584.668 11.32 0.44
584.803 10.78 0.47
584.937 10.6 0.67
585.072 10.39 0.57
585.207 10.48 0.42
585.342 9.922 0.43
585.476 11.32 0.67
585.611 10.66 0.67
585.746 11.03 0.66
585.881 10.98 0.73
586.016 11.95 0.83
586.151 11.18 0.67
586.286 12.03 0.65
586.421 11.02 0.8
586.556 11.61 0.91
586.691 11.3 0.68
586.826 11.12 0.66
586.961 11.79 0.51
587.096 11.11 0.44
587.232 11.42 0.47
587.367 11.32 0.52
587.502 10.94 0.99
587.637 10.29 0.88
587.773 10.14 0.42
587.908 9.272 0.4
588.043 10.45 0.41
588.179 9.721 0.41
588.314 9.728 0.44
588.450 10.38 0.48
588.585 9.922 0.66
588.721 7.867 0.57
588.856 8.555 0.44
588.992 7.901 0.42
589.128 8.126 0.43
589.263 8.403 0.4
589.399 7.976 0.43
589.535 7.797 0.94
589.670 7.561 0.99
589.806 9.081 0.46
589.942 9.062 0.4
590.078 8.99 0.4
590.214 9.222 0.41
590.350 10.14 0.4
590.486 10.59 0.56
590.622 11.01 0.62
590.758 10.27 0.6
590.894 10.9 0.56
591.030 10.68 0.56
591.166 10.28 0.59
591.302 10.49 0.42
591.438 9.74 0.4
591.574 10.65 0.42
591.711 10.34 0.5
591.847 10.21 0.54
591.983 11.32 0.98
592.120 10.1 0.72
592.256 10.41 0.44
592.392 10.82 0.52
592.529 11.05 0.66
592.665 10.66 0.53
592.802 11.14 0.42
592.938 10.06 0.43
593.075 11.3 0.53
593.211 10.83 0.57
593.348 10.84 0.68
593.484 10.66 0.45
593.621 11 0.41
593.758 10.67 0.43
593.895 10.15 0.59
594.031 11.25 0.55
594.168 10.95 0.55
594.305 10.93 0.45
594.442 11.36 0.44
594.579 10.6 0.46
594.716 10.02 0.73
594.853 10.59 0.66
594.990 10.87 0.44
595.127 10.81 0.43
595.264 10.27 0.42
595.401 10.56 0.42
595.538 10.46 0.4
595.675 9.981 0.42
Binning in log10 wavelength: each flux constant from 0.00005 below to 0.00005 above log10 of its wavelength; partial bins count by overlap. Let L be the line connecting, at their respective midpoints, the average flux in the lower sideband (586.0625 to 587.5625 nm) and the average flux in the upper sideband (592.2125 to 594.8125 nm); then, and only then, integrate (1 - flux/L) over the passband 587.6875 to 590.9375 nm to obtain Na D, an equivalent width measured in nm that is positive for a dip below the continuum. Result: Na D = 0.54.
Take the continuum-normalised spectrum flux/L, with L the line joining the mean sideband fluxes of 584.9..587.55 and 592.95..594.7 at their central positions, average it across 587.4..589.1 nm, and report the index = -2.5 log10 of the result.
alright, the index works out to 0.15 mag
